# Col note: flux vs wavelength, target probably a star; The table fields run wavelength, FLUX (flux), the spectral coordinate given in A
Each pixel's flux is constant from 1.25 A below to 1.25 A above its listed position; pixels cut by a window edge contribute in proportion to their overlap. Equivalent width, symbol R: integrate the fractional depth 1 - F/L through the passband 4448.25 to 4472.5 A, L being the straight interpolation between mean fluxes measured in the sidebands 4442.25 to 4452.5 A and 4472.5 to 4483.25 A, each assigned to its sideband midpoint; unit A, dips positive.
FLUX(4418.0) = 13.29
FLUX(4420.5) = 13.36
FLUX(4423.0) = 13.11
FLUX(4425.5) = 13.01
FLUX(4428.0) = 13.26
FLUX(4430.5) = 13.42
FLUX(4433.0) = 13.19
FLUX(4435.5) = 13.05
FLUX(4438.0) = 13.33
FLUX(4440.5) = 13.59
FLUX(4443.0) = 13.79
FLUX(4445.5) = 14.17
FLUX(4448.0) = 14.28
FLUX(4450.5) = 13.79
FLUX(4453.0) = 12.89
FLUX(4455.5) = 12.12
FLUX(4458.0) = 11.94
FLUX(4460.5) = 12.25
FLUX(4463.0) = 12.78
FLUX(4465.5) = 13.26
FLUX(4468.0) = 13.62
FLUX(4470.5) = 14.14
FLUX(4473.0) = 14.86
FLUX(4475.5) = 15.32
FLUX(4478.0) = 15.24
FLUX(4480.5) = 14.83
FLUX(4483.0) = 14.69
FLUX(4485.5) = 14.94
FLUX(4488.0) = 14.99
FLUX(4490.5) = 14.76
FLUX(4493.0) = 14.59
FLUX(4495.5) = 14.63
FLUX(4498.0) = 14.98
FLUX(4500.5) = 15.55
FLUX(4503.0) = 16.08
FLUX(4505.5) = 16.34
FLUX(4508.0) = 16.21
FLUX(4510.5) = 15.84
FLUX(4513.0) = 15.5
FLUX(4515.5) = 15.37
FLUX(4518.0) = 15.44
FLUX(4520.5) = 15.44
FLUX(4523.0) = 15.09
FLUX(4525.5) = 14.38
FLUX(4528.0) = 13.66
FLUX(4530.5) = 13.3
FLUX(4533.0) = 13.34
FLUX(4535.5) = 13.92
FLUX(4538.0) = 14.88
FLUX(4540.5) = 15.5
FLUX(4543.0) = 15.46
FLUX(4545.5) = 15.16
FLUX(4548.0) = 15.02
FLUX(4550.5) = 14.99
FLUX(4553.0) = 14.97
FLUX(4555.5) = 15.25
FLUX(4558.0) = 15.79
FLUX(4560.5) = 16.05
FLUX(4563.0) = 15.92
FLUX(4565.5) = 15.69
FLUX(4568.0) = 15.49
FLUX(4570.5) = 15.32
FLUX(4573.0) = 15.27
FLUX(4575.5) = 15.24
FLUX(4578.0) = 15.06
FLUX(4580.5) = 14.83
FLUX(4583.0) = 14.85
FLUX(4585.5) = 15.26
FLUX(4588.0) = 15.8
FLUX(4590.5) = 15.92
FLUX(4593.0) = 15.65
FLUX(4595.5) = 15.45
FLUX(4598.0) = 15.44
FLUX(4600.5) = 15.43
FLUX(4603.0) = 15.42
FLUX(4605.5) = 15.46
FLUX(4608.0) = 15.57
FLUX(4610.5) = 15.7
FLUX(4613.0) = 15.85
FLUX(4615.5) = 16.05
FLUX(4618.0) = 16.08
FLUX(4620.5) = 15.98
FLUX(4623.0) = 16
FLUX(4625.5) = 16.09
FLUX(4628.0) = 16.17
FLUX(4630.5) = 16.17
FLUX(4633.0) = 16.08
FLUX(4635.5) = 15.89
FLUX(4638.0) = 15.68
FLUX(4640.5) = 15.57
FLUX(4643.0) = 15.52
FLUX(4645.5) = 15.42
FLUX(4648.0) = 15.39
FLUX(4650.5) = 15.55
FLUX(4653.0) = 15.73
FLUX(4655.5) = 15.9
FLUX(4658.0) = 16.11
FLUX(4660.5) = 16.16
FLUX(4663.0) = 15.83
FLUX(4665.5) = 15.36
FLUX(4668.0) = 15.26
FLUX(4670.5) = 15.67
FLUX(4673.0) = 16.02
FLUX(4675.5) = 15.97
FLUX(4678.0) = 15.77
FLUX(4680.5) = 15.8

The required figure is 2.2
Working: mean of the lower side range 13.9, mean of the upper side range 15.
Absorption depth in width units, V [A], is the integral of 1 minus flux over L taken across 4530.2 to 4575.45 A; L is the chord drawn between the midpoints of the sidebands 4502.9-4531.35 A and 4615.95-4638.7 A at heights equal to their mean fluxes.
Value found 1.1 A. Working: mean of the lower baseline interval 15.2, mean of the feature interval 15.1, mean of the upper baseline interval 16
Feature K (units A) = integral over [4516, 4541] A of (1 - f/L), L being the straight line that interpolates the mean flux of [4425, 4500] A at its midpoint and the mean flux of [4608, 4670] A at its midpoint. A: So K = 0.2 A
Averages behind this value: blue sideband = 13.9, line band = 14.5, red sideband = 15.8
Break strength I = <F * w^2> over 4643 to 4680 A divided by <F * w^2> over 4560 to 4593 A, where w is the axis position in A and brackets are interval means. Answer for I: 1.1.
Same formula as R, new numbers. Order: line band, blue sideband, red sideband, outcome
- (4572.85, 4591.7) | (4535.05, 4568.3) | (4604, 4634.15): 0.4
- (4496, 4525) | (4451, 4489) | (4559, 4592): -2.2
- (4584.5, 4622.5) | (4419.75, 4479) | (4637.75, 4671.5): -1.4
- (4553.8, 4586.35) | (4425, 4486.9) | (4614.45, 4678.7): -0.9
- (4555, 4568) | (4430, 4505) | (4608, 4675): -0.6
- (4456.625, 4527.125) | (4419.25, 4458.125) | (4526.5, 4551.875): -3.9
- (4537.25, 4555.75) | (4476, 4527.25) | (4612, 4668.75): 0.3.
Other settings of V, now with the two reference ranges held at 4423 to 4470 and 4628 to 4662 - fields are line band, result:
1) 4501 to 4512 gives -1.6 A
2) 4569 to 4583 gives -0.2 A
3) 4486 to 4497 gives -0.8 A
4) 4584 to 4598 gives -0.5 A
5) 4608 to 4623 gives -0.5 A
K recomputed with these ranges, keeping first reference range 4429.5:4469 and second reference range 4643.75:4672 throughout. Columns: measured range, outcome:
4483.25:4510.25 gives -3.0 A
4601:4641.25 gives -1.6 A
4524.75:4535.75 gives 0.4 A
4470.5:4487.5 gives -1.7 A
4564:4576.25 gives -0.7 A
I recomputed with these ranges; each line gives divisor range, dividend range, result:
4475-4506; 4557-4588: 1.06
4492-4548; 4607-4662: 1.11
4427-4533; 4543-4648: 1.15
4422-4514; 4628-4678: 1.21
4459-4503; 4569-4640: 1.14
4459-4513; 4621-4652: 1.14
